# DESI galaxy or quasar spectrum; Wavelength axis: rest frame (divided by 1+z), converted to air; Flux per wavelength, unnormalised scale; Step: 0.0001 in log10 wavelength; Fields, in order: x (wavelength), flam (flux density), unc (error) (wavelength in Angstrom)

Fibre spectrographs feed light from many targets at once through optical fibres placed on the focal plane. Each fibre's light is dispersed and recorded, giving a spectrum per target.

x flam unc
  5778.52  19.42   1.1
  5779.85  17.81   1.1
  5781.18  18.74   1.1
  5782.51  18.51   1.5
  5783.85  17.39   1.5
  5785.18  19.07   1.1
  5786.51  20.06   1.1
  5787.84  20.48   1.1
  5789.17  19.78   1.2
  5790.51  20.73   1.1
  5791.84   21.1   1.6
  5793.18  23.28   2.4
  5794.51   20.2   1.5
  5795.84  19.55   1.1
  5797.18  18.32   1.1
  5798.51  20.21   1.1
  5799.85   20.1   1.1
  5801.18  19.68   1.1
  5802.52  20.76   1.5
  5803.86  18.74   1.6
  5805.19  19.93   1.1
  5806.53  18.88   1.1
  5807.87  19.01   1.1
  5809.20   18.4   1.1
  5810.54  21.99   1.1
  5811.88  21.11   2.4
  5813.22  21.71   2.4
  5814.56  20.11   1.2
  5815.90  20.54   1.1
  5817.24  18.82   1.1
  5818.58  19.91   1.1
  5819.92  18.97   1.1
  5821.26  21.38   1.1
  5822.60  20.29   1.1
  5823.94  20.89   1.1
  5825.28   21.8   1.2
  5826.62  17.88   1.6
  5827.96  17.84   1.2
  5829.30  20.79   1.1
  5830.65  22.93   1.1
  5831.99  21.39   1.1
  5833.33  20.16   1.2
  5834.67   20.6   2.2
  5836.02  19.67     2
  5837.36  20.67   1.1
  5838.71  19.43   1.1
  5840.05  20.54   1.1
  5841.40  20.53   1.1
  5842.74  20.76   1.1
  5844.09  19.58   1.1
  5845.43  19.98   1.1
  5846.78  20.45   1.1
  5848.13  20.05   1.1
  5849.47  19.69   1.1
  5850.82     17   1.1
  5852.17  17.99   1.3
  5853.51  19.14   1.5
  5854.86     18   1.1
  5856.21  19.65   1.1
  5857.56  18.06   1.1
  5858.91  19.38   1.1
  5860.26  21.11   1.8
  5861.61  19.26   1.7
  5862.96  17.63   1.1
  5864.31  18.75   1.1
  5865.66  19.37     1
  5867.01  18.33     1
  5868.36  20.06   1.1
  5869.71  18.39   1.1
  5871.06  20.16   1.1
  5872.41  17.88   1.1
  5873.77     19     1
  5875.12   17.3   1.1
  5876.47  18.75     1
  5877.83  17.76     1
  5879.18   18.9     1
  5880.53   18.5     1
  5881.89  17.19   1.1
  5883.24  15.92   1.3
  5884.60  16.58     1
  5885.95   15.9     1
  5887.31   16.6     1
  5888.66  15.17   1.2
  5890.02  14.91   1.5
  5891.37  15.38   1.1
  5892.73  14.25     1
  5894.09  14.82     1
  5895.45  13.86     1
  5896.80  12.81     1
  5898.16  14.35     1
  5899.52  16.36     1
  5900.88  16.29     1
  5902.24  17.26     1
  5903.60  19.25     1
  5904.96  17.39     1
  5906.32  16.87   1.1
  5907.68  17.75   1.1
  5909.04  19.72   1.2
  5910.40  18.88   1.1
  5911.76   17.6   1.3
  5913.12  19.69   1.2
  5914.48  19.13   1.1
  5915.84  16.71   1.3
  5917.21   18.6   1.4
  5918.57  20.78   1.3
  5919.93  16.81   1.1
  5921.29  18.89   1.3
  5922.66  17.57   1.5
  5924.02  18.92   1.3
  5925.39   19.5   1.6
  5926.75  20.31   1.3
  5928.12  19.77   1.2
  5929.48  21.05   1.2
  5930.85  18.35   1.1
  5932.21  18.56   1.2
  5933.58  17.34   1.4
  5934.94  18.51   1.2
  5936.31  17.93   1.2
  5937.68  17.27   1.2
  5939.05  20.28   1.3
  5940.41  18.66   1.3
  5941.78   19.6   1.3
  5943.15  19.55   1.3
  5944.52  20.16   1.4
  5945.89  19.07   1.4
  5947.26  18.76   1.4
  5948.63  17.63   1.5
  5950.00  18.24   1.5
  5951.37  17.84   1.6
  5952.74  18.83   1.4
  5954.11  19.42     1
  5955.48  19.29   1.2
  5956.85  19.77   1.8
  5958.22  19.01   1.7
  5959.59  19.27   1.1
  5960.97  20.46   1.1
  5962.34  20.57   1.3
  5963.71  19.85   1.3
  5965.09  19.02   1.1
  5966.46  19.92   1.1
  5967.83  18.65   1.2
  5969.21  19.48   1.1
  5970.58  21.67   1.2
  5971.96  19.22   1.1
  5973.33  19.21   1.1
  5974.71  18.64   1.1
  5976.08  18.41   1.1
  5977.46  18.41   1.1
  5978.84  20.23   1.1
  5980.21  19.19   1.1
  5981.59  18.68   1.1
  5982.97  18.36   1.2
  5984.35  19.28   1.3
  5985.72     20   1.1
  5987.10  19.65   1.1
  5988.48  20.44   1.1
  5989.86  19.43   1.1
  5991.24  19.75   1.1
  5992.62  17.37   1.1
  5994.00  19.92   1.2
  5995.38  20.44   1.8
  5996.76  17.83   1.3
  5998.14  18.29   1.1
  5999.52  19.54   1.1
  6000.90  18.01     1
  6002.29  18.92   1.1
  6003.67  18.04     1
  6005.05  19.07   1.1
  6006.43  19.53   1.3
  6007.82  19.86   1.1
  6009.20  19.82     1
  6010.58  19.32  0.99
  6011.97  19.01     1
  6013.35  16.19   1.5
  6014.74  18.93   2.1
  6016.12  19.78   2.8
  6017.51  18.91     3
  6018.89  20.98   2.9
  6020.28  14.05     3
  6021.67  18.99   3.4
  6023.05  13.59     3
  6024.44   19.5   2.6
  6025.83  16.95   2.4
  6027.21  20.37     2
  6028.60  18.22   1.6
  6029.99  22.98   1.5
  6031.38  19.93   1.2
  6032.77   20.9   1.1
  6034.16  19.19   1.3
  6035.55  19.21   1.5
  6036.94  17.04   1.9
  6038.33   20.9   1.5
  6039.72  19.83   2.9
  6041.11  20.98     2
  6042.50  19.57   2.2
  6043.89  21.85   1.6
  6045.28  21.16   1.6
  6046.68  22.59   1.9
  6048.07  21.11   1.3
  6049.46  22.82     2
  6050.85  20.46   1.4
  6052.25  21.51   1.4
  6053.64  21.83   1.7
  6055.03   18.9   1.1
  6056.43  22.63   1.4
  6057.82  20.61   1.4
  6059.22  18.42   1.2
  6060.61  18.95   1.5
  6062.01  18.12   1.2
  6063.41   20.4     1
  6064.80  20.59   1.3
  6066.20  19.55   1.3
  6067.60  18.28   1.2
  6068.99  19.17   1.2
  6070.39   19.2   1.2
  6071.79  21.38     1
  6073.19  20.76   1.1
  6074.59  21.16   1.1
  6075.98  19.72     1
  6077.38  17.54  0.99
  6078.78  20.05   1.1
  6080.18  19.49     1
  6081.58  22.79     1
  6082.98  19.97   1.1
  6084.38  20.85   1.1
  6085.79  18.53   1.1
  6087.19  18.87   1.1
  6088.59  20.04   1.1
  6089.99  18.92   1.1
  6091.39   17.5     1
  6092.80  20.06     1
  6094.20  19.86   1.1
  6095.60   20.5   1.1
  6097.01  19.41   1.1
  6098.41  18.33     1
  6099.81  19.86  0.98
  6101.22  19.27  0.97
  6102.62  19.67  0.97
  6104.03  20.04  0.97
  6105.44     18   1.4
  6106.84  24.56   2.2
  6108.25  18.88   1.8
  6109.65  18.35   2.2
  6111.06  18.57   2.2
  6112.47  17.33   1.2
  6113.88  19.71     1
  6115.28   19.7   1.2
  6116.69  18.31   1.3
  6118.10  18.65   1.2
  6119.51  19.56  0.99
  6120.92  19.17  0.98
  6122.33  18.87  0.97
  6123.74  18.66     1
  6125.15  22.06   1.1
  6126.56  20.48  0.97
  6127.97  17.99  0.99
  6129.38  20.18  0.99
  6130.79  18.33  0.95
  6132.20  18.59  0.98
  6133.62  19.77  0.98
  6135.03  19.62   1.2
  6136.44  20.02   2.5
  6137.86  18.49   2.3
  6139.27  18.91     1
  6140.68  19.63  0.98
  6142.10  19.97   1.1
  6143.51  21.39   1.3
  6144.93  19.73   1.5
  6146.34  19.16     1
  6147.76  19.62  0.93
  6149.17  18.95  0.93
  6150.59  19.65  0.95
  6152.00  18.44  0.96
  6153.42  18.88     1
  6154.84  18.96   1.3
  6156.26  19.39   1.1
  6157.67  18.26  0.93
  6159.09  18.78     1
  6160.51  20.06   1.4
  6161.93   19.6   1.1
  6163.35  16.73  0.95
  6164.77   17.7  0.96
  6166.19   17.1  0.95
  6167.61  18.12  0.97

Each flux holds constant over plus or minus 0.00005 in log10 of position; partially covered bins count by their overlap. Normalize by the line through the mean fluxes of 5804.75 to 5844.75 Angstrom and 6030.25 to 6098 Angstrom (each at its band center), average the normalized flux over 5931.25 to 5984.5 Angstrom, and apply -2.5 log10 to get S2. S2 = 0.06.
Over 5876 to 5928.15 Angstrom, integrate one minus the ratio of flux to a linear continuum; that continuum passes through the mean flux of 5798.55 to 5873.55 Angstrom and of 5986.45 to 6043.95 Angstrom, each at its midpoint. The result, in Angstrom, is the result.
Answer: 5.9 Angstrom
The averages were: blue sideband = 19.7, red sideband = 19.1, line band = 17.3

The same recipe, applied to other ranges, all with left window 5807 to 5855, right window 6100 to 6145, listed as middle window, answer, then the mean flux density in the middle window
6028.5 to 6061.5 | -1.5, 20.5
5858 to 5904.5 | 6.2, 17.3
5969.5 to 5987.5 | 0.4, 19.3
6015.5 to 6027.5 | 1.0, 18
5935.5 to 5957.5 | 1.0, 18.9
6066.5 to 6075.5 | -0.2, 20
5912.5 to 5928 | 0.8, 18.8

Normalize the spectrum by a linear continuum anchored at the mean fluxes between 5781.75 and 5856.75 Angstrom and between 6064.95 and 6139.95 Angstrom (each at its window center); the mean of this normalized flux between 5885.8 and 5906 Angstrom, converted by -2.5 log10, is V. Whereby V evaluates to 0.26 mag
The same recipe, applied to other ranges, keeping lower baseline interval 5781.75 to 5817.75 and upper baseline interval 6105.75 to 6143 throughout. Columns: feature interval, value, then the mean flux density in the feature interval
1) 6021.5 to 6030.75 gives 0.05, 18.7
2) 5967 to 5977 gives 0.02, 19.3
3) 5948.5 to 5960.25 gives 0.05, 18.9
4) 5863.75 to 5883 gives 0.07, 18.5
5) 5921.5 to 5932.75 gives 0.03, 19.2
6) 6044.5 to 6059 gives -0.09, 21.3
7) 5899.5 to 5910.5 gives 0.12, 17.8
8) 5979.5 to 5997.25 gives 0.02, 19.3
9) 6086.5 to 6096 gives 0.00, 19.4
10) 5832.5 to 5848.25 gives -0.02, 20.2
